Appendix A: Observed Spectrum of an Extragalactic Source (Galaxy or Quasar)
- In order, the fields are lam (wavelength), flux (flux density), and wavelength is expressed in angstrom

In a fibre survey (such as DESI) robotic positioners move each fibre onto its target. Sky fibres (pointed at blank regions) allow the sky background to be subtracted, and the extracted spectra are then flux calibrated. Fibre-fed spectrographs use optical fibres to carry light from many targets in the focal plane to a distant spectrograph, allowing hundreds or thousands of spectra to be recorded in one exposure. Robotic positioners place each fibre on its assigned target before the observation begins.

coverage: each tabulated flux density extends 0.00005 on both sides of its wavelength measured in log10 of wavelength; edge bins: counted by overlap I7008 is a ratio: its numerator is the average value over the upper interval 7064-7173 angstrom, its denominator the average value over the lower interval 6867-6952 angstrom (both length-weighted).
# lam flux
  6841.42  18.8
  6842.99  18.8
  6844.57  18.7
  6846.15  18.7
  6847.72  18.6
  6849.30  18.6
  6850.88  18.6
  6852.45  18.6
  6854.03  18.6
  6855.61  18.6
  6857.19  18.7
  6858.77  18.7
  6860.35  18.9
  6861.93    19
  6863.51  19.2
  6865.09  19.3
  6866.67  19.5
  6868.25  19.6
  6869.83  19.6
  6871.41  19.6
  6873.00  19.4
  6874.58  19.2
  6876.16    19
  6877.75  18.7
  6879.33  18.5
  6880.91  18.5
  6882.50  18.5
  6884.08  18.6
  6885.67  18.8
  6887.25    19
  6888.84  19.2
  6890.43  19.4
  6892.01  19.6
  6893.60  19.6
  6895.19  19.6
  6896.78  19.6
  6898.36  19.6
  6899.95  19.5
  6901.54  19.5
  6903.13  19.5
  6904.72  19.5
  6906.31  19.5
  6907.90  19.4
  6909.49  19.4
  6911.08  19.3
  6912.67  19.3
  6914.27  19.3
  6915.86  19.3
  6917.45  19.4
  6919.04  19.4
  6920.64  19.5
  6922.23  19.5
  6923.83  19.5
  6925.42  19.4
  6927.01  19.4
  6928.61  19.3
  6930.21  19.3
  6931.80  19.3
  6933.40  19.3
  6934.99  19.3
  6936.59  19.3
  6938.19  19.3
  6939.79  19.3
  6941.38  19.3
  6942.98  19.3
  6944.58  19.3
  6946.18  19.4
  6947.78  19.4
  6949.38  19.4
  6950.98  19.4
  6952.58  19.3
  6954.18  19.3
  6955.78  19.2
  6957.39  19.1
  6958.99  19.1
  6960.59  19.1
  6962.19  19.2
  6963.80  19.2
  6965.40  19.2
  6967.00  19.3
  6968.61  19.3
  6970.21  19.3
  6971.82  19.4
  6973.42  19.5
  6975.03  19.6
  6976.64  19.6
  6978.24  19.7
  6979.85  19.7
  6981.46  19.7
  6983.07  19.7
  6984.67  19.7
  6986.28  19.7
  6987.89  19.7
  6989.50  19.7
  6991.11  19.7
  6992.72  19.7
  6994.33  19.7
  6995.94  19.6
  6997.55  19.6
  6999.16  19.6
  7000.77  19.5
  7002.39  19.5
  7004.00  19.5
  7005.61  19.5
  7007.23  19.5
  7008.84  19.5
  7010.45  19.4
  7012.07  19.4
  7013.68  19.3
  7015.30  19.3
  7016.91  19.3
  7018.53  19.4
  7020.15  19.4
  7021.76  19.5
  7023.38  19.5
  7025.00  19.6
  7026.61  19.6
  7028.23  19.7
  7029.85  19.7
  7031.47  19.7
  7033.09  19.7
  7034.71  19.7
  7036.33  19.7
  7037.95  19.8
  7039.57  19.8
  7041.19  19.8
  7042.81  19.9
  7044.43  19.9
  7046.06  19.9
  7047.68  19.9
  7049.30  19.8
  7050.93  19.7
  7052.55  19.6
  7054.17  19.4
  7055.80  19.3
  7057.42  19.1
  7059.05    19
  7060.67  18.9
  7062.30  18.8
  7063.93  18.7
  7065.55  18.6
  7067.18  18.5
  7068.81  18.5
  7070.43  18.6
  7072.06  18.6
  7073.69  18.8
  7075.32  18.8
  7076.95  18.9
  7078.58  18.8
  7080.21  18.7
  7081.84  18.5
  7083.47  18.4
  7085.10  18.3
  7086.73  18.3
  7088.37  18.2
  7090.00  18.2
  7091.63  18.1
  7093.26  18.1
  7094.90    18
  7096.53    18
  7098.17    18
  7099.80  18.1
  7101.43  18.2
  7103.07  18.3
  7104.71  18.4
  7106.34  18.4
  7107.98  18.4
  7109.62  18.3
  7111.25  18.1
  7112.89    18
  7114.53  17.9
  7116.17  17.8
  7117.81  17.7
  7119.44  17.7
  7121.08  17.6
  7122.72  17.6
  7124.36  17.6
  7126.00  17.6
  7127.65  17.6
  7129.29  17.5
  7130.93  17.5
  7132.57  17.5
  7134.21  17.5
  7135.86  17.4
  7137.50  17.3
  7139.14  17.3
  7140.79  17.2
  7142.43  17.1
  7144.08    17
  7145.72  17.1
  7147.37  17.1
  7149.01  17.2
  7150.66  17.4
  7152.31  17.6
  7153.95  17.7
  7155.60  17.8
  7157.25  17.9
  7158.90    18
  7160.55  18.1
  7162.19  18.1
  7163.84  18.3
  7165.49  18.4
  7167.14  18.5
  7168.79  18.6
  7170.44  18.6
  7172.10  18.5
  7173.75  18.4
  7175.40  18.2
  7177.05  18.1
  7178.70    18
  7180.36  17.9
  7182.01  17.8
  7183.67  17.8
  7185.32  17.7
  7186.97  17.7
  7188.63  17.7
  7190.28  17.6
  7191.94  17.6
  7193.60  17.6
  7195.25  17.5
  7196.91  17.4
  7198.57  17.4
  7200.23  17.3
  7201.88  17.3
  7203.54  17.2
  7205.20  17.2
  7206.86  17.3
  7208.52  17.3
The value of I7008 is 0.93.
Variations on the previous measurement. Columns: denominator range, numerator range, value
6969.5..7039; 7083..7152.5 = 0.91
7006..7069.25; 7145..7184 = 0.92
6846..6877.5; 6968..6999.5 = 1.03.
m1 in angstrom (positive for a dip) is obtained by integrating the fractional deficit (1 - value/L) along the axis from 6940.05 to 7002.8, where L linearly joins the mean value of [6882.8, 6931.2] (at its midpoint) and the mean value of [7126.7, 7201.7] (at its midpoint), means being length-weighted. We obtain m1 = -1.7 angstrom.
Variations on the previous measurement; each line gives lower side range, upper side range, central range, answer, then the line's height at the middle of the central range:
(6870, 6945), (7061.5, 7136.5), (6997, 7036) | -1.84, 18.6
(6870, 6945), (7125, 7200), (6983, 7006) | -1.07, 18.8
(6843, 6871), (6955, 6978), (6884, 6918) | -0.54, 19.1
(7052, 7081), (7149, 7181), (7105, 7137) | 1.13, 18.4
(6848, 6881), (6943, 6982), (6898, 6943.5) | -0.45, 19.2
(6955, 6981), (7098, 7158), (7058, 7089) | -0.65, 18.2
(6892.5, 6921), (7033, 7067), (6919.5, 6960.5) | 0.27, 19.5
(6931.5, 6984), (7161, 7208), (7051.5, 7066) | -0.30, 18.7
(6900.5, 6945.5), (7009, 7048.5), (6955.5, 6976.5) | 0.21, 19.5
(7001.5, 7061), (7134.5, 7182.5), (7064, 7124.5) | 1.41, 18.7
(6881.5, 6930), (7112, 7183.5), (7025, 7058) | -2.21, 18.5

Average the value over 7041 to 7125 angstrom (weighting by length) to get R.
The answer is 18.6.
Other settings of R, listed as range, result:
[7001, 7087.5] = 19.3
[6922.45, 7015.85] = 19.4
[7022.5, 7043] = 19.7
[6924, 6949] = 19.3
